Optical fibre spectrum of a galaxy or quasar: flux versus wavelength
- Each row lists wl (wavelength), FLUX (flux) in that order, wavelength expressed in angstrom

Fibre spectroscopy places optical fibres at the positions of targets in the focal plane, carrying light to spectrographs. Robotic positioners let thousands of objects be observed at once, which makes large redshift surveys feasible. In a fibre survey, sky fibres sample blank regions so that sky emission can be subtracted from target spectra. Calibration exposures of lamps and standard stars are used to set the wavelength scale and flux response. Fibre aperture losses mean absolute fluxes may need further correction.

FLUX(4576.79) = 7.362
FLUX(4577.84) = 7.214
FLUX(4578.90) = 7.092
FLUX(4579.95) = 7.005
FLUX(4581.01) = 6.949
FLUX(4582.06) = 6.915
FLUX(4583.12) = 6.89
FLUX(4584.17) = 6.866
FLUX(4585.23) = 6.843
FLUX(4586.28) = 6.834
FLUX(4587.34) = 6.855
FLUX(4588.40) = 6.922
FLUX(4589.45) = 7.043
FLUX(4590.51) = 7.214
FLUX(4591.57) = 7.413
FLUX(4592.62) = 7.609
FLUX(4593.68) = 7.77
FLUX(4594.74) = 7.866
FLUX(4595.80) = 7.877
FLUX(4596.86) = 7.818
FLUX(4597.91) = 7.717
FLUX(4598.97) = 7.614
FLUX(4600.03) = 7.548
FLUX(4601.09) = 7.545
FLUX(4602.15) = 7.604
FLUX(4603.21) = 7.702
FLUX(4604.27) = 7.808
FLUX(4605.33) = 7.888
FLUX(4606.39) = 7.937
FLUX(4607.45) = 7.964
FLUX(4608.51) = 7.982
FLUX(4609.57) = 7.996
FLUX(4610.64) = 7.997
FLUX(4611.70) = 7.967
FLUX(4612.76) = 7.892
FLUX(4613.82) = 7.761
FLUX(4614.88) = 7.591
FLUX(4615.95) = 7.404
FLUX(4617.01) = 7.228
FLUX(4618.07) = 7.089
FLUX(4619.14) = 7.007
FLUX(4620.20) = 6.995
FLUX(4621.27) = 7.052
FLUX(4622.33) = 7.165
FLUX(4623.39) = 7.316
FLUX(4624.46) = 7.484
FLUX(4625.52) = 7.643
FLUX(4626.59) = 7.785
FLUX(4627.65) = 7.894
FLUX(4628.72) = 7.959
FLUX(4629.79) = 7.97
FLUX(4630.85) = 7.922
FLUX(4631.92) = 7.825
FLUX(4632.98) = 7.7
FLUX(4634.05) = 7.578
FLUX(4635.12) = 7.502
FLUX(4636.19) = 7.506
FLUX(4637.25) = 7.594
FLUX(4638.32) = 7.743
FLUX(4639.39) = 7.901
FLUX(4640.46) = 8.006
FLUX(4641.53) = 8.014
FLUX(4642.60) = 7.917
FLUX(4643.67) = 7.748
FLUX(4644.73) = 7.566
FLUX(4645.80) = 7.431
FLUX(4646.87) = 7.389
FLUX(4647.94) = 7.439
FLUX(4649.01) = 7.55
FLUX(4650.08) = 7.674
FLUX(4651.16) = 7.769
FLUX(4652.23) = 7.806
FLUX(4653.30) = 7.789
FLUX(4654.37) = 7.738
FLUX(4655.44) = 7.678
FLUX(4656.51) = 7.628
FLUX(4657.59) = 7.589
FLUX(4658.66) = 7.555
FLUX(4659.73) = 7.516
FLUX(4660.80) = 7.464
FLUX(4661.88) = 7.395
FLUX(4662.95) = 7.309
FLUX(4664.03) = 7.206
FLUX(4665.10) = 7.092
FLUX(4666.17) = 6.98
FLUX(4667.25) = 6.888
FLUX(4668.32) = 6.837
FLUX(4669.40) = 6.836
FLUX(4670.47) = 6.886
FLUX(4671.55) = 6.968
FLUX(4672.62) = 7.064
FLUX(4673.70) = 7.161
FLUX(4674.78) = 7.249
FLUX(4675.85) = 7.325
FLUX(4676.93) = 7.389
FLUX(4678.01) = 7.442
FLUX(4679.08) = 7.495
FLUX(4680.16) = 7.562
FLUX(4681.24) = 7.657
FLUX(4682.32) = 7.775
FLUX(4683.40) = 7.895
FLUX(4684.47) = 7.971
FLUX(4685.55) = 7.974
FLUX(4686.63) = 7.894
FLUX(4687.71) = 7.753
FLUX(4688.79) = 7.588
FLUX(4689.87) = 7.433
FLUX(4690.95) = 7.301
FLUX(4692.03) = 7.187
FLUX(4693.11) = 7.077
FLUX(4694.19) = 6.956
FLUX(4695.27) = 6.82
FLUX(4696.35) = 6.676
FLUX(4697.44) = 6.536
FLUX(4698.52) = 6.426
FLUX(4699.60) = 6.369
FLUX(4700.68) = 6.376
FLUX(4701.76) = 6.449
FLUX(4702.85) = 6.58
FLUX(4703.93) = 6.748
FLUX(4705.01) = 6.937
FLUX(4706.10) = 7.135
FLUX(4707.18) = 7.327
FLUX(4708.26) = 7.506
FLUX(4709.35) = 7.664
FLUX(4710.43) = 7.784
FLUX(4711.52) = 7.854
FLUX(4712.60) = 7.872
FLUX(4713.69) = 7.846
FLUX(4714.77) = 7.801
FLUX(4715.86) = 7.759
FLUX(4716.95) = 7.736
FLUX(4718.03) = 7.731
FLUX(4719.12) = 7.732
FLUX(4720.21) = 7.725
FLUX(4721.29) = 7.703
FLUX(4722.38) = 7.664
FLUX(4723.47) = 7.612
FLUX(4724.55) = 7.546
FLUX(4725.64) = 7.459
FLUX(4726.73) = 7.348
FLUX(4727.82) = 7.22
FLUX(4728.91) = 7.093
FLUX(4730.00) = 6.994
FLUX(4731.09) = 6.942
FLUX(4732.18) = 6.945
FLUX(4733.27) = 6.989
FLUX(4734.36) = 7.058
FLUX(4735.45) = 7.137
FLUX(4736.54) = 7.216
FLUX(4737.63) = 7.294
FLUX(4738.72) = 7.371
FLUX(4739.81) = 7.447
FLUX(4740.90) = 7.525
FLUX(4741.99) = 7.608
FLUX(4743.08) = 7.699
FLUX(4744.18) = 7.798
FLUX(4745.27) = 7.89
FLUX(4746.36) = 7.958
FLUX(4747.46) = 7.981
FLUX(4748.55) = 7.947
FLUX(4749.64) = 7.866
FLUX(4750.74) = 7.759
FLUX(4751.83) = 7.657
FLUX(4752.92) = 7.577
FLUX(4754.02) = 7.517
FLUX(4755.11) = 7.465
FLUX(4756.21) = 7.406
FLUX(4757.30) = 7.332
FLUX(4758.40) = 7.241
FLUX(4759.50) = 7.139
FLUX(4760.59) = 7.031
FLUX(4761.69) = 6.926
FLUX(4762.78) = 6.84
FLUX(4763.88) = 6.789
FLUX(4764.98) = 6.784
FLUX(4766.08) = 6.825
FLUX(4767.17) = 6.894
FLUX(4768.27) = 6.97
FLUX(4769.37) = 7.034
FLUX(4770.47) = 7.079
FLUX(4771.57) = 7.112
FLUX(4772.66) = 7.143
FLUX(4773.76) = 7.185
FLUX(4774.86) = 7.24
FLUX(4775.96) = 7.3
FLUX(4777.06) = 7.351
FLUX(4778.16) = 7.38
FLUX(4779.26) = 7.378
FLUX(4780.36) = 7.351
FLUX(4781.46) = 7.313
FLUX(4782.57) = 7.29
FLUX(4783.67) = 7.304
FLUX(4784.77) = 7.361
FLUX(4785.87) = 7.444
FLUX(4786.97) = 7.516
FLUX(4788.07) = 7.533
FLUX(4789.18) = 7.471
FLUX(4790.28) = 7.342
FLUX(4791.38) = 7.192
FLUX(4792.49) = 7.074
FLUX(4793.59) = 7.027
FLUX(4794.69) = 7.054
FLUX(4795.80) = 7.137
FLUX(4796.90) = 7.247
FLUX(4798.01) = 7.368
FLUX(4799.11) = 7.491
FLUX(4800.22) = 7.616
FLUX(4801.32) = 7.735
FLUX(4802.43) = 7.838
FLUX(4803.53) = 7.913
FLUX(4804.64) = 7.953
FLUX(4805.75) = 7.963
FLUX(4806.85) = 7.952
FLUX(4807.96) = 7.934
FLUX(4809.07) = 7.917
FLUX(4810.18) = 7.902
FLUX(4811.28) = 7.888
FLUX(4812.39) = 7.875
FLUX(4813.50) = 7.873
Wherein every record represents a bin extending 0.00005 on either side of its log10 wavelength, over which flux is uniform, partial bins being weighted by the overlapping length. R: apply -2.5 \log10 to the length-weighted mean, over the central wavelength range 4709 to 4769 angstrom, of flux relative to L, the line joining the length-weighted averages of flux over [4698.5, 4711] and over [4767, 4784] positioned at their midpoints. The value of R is -0.052 mag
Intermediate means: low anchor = 6.97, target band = 7.43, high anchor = 7.21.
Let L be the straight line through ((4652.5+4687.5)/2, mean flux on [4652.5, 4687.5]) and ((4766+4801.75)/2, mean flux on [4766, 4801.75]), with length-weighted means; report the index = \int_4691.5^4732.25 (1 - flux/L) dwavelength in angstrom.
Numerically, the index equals 0.7 angstrom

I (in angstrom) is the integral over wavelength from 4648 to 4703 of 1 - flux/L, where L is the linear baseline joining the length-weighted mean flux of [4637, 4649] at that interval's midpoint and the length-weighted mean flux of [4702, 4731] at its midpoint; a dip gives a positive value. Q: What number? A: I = 2.19 angstrom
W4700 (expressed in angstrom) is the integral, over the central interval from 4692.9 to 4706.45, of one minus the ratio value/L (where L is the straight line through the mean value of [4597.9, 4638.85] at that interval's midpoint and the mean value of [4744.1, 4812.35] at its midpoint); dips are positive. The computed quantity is 1.52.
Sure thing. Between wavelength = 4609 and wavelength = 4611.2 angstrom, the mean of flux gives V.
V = 7.98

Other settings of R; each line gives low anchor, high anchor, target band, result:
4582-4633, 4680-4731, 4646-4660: -0.02 mag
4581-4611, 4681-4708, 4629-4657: -0.06 mag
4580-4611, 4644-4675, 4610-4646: -0.03 mag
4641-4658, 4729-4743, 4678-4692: -0.03 mag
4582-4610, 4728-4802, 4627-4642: -0.05 mag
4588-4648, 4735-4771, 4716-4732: -0.01 mag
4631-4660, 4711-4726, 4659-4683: 0.06 mag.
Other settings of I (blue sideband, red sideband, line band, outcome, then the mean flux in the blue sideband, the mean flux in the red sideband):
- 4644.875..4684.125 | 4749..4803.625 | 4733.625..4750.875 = -0.6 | 7.41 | 7.29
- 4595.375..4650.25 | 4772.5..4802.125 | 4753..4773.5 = 0.8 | 7.66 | 7.33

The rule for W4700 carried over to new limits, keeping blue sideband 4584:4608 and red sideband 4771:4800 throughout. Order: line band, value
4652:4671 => 0.2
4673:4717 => 0.4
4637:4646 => -0.4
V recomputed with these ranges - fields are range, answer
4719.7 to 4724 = 7.68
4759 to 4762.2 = 7.04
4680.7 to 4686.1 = 7.86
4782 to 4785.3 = 7.3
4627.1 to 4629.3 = 7.92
